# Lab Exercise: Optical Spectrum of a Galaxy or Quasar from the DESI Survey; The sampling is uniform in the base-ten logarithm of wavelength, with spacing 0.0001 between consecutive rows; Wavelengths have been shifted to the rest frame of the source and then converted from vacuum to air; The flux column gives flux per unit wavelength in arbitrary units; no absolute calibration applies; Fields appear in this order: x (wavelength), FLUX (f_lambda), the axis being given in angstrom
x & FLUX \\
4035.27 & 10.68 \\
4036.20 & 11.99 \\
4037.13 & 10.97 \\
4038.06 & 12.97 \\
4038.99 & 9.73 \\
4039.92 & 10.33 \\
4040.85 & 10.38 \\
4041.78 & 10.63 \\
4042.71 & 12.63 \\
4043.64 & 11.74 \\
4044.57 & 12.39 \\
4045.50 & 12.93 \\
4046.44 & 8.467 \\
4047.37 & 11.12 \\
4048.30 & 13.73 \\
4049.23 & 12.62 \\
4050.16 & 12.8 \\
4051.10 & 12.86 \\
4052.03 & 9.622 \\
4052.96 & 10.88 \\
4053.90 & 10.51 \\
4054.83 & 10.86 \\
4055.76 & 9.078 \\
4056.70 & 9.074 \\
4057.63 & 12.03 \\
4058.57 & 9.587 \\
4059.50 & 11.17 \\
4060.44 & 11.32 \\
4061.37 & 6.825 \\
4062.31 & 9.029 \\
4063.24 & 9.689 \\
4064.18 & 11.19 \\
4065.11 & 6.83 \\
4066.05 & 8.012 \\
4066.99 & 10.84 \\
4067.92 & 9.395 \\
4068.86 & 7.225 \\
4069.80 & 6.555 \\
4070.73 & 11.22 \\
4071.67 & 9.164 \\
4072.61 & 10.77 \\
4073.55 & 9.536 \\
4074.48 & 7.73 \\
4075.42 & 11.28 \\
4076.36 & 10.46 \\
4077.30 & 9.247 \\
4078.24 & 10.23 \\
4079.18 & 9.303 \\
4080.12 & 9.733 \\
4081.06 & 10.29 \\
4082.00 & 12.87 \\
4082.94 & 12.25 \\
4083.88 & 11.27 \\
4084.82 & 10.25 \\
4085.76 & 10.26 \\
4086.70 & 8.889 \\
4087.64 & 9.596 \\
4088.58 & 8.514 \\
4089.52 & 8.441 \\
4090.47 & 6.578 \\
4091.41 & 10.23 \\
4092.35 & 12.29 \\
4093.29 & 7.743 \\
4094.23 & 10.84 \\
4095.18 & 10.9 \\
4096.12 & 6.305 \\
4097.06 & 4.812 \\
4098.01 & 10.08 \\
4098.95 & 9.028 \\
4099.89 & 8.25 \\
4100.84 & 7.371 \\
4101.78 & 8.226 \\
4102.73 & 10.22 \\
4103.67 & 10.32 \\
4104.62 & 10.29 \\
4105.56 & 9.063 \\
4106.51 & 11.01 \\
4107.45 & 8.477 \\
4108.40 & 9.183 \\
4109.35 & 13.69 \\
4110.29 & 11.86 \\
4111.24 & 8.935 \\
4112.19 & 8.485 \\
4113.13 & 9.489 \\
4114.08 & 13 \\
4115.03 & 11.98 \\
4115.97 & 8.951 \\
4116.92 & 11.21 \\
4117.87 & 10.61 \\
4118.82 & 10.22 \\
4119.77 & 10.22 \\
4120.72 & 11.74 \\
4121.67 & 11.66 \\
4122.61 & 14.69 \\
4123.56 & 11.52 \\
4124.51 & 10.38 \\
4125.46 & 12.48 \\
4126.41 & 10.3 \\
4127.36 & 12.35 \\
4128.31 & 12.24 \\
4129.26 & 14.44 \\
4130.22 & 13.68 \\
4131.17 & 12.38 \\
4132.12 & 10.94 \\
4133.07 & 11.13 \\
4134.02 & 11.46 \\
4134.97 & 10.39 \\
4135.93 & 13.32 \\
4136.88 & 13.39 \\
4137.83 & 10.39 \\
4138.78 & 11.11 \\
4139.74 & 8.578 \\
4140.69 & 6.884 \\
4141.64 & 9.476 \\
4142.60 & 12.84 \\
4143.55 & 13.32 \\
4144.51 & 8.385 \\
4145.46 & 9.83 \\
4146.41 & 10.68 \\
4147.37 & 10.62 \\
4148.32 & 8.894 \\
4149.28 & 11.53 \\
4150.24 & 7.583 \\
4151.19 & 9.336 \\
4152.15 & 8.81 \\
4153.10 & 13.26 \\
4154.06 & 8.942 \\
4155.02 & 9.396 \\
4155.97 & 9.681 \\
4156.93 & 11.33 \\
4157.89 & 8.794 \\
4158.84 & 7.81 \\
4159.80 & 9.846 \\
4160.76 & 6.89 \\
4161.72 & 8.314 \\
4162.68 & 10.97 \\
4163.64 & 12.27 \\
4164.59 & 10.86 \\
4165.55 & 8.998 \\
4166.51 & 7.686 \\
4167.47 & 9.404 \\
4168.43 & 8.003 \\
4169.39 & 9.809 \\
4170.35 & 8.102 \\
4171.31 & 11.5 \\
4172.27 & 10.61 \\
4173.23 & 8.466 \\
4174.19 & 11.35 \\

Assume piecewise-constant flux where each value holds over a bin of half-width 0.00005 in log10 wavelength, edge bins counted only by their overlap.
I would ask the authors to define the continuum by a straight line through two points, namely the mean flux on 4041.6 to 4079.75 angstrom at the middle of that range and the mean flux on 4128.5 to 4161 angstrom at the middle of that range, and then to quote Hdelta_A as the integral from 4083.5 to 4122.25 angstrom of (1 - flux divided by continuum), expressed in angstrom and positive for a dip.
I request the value 2.2 angstrom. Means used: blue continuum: 10.3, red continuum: 10.5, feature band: 9.78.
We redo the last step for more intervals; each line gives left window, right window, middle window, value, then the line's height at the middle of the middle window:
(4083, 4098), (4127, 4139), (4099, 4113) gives 0.9 angstrom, 10.3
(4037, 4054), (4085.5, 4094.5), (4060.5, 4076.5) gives 1.8 angstrom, 10.3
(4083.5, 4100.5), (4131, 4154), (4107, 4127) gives -2.2 angstrom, 9.82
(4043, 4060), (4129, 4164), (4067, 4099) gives 4.1 angstrom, 10.9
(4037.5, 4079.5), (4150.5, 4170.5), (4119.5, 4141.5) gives -4.1 angstrom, 9.71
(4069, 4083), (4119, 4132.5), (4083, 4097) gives 1.5 angstrom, 10.5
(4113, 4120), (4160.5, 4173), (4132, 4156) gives -0.7 angstrom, 10.1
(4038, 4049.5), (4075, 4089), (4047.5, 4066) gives 1.0 angstrom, 11.1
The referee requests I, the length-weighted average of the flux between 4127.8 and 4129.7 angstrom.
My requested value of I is 13.3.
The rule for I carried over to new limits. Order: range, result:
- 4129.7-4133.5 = 12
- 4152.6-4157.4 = 10.5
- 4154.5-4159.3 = 9.41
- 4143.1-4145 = 10.8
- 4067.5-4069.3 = 8.28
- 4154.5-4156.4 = 9.54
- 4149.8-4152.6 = 8.59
